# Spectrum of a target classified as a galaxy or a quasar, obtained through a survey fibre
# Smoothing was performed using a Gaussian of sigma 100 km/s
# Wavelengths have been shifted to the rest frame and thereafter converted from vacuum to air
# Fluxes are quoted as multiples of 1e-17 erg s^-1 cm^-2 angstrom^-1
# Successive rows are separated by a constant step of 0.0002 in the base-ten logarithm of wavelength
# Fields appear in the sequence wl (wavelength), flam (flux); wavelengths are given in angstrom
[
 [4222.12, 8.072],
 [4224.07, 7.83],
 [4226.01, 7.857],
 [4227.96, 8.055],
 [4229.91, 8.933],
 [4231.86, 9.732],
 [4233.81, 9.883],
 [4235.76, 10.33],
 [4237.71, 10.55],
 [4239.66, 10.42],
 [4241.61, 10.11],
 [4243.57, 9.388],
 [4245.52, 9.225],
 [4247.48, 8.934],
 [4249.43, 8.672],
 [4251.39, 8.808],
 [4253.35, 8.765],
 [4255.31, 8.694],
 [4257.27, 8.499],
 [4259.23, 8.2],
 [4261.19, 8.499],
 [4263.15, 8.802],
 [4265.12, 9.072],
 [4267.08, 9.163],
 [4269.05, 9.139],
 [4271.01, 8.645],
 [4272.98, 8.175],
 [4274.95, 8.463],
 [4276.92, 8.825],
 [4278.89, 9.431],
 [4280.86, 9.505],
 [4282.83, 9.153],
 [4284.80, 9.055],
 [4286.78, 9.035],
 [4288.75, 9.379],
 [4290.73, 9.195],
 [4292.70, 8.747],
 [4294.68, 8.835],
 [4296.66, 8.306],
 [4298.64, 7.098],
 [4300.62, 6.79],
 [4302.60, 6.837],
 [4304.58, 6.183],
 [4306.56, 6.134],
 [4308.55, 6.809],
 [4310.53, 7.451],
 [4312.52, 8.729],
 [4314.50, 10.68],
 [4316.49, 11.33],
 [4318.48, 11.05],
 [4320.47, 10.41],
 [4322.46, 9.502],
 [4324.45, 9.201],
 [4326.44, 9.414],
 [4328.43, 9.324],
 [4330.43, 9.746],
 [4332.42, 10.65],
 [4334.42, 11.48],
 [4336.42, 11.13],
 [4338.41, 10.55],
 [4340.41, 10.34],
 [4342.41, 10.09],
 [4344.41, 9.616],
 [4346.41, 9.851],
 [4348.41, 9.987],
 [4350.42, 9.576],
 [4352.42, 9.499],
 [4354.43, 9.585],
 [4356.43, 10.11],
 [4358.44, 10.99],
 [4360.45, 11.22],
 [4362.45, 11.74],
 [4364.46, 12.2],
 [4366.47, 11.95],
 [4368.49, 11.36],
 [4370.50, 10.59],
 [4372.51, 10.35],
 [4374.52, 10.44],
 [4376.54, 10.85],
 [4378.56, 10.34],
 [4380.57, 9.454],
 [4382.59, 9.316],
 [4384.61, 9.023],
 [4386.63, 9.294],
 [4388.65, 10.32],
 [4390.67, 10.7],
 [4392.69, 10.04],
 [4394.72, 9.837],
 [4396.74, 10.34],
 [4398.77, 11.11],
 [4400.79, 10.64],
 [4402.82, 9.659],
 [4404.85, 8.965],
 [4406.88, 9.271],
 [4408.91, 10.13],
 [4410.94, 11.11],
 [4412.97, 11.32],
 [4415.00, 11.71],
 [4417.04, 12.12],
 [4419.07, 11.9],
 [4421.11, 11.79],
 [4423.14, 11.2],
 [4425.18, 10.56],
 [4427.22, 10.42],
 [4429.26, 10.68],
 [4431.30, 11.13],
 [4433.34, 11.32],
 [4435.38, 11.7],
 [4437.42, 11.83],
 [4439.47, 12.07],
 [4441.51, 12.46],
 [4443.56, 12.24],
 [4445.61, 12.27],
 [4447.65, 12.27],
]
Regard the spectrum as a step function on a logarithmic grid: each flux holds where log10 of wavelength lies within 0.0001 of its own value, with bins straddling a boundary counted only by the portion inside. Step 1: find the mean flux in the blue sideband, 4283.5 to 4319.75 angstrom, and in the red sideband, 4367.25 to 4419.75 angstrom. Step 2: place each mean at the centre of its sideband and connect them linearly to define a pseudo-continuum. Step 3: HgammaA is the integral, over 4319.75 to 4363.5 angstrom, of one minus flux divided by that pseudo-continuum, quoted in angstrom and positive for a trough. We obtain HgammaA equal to -4.2 angstrom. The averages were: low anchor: 8.45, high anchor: 10.4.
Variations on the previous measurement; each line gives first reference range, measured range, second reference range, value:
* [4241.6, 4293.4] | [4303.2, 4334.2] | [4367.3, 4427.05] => 1.3 angstrom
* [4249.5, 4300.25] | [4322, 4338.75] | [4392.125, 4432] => -1.0 angstrom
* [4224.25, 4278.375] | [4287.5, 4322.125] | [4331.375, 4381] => 4.7 angstrom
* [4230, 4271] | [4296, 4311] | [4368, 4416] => 4.2 angstrom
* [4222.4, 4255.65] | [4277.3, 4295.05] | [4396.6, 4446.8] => 1.0 angstrom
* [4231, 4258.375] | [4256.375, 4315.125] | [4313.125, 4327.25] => 8.5 angstrom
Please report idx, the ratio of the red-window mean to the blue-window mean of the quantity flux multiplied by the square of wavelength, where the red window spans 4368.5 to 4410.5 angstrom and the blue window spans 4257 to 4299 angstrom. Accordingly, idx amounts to 1.2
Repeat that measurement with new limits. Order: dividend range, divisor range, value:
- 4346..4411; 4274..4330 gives 1.22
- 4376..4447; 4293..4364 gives 1.18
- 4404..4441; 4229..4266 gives 1.30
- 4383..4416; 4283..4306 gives 1.32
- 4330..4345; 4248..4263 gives 1.27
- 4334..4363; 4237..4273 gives 1.19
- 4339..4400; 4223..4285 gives 1.21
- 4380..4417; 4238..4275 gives 1.21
